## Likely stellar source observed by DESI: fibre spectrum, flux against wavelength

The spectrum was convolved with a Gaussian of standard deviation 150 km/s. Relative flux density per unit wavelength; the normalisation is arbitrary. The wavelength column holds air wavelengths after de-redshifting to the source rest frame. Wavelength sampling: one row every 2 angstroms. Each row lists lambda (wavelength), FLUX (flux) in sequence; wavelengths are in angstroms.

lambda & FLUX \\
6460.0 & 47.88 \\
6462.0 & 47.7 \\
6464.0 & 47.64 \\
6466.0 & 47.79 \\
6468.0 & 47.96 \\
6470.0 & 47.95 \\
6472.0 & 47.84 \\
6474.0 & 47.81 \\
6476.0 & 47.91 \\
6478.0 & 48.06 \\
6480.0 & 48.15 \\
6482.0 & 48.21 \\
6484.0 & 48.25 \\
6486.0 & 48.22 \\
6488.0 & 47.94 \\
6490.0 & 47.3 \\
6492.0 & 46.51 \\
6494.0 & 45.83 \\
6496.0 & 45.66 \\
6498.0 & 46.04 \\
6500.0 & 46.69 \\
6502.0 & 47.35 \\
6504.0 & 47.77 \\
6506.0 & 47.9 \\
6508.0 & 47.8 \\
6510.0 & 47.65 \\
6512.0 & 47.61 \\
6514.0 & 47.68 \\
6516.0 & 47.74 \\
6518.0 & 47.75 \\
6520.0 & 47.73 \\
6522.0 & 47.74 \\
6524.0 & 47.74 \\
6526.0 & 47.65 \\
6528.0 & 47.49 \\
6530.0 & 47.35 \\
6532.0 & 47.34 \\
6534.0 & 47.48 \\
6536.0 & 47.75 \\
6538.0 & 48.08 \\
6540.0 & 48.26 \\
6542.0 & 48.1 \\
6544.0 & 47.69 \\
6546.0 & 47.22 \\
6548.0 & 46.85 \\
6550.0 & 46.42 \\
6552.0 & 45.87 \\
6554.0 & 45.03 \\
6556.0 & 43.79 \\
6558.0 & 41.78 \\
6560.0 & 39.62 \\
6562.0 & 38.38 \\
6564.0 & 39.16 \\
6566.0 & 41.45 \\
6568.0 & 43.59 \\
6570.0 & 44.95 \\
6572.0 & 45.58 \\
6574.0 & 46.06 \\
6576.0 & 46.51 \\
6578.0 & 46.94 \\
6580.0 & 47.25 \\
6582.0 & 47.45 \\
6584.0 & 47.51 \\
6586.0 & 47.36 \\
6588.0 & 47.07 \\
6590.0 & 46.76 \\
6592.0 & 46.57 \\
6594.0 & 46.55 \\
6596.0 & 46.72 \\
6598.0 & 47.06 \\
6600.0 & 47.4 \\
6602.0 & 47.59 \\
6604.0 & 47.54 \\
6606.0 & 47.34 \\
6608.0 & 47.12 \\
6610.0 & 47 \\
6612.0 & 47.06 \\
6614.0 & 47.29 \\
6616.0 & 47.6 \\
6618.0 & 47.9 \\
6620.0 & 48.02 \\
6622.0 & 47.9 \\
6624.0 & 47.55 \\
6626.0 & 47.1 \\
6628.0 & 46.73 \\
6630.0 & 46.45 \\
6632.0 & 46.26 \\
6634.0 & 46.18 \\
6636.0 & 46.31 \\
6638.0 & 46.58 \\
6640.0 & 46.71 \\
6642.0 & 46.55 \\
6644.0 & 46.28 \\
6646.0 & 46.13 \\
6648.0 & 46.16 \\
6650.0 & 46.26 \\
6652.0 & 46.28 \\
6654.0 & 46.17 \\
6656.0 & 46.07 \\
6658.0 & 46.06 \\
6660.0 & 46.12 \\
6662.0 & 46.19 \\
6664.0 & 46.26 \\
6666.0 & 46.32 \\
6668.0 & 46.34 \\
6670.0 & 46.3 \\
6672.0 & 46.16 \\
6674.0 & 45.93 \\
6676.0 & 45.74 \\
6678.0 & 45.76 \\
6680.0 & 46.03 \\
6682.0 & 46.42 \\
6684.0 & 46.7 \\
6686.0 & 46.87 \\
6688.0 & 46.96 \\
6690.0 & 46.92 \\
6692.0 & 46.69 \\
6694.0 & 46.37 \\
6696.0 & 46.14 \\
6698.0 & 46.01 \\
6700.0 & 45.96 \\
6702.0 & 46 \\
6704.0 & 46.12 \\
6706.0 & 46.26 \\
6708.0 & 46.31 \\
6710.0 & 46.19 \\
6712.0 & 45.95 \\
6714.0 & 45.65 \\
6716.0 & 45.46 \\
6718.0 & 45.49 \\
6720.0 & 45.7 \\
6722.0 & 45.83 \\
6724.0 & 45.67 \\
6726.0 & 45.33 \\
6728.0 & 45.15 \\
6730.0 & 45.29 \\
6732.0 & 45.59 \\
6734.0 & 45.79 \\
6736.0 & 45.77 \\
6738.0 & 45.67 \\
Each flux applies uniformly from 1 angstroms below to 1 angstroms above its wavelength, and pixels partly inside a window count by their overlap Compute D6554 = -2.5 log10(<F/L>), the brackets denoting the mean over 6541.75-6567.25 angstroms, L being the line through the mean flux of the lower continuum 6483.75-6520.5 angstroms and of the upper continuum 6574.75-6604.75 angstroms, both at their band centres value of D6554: 0.08 mag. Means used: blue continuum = 47.3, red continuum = 47.1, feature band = 43.8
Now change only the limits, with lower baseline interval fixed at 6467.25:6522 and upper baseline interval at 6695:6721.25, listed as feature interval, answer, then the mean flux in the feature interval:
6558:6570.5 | 0.15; 41.1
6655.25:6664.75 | 0.00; 46.1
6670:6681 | 0.01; 46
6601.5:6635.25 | -0.01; 47.2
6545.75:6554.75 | 0.02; 46.2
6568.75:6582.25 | 0.02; 46.3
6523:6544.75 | -0.01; 47.7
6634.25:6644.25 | 0.00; 46.5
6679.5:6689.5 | -0.01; 46.6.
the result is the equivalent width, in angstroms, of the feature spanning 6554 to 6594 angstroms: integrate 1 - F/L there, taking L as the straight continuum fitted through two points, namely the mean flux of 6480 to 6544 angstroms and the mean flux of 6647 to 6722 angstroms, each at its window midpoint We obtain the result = 2.0 angstroms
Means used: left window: 47.5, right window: 46.2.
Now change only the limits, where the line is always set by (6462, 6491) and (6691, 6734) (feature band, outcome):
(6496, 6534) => 0.1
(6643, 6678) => 0.1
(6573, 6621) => -0.3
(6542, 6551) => 0.0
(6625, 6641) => 0.0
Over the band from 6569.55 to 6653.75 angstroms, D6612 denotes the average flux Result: 46.9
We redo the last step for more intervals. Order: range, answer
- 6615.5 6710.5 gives 46.5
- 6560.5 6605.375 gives 45.6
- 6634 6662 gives 46.3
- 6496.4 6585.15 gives 46.2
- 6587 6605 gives 47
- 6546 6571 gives 43.2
